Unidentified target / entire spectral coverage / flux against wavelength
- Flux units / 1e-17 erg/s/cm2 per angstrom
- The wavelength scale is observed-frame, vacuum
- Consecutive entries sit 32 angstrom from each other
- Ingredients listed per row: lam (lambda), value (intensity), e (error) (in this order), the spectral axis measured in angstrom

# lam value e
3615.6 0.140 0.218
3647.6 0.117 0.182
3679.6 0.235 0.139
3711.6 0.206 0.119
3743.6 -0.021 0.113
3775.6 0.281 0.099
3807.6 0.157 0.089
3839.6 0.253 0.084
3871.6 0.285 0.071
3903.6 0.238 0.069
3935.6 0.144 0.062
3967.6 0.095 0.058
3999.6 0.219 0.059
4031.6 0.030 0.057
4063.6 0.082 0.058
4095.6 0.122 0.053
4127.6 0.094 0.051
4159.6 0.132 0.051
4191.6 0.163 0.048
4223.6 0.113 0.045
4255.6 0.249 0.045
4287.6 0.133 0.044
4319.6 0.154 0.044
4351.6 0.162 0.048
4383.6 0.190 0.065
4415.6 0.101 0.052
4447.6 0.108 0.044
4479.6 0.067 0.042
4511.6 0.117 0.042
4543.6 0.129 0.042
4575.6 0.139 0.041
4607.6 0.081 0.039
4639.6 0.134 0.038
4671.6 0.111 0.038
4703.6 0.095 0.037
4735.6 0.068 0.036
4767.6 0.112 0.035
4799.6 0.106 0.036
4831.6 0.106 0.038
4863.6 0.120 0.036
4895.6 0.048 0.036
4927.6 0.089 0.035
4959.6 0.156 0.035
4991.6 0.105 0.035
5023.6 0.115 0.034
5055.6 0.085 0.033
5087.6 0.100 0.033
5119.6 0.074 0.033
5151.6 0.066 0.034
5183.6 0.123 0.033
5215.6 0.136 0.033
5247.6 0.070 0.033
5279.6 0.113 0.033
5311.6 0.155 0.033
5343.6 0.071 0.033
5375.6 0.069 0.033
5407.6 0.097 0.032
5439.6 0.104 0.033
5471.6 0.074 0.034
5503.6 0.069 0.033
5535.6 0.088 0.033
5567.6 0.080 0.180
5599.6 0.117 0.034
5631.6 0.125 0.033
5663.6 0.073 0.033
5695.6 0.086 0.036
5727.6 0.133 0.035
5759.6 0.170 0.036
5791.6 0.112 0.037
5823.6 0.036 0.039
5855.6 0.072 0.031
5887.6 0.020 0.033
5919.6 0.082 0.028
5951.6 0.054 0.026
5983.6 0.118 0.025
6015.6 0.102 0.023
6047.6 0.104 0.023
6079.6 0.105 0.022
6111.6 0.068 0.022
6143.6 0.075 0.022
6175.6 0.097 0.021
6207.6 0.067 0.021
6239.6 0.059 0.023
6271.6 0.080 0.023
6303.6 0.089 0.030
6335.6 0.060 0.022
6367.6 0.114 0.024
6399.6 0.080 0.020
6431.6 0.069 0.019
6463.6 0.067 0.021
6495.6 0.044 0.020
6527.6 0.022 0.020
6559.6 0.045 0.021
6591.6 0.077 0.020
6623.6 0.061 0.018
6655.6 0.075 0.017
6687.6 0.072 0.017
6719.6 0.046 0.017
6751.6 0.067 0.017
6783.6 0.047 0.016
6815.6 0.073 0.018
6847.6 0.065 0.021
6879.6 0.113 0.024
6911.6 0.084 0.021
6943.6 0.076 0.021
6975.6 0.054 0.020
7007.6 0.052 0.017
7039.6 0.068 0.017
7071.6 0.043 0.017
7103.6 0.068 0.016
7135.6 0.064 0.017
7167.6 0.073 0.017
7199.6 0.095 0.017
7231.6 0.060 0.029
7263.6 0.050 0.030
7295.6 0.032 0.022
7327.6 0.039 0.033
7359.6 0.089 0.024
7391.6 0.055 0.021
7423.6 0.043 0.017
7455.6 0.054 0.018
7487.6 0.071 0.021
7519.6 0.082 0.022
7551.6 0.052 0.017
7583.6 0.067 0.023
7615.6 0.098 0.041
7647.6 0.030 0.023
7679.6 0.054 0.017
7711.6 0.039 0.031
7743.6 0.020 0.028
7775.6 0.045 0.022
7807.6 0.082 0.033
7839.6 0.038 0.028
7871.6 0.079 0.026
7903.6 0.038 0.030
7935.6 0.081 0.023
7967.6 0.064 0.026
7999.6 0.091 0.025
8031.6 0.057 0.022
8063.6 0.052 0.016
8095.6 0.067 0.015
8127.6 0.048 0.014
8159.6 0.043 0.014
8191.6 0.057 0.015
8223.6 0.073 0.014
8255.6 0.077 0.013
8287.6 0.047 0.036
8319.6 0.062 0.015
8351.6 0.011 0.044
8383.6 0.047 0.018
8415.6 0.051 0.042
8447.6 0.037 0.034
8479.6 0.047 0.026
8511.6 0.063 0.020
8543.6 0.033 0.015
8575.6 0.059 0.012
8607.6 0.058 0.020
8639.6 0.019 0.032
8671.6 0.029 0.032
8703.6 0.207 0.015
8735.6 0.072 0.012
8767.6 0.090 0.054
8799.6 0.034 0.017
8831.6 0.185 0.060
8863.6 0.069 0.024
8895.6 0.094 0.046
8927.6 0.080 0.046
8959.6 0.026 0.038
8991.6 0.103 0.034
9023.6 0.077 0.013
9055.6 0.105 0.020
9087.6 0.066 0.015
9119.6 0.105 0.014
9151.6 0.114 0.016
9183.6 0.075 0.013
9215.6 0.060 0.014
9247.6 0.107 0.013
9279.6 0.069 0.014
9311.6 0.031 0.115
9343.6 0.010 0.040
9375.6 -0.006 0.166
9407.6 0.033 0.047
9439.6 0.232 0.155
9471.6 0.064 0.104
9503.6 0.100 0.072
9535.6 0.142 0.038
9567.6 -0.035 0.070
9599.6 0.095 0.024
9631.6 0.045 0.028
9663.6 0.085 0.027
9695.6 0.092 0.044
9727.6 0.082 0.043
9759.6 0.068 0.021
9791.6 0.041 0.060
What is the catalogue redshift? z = 1.337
